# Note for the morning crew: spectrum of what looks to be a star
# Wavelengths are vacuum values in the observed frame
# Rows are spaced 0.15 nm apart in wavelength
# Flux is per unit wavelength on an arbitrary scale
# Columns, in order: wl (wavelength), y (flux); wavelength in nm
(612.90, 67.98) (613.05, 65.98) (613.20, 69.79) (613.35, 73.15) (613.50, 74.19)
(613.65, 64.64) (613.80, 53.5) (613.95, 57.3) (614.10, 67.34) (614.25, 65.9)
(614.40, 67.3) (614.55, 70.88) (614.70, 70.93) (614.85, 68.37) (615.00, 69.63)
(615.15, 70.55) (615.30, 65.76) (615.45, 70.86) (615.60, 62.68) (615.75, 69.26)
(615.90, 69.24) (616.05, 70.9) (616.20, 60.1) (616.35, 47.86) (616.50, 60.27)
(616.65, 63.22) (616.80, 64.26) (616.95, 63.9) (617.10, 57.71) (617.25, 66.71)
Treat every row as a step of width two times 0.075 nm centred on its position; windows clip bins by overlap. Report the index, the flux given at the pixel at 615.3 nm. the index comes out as 65.76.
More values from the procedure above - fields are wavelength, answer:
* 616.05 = 70.9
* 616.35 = 47.86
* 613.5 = 74.19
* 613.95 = 57.3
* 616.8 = 64.26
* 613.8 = 53.5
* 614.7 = 70.93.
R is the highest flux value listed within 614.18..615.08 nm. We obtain 70.93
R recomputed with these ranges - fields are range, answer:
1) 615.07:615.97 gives 70.86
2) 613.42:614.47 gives 74.19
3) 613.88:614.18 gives 67.34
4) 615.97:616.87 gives 70.9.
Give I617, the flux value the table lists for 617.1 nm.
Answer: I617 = 57.71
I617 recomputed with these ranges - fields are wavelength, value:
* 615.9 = 69.24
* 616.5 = 60.27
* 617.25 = 66.71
